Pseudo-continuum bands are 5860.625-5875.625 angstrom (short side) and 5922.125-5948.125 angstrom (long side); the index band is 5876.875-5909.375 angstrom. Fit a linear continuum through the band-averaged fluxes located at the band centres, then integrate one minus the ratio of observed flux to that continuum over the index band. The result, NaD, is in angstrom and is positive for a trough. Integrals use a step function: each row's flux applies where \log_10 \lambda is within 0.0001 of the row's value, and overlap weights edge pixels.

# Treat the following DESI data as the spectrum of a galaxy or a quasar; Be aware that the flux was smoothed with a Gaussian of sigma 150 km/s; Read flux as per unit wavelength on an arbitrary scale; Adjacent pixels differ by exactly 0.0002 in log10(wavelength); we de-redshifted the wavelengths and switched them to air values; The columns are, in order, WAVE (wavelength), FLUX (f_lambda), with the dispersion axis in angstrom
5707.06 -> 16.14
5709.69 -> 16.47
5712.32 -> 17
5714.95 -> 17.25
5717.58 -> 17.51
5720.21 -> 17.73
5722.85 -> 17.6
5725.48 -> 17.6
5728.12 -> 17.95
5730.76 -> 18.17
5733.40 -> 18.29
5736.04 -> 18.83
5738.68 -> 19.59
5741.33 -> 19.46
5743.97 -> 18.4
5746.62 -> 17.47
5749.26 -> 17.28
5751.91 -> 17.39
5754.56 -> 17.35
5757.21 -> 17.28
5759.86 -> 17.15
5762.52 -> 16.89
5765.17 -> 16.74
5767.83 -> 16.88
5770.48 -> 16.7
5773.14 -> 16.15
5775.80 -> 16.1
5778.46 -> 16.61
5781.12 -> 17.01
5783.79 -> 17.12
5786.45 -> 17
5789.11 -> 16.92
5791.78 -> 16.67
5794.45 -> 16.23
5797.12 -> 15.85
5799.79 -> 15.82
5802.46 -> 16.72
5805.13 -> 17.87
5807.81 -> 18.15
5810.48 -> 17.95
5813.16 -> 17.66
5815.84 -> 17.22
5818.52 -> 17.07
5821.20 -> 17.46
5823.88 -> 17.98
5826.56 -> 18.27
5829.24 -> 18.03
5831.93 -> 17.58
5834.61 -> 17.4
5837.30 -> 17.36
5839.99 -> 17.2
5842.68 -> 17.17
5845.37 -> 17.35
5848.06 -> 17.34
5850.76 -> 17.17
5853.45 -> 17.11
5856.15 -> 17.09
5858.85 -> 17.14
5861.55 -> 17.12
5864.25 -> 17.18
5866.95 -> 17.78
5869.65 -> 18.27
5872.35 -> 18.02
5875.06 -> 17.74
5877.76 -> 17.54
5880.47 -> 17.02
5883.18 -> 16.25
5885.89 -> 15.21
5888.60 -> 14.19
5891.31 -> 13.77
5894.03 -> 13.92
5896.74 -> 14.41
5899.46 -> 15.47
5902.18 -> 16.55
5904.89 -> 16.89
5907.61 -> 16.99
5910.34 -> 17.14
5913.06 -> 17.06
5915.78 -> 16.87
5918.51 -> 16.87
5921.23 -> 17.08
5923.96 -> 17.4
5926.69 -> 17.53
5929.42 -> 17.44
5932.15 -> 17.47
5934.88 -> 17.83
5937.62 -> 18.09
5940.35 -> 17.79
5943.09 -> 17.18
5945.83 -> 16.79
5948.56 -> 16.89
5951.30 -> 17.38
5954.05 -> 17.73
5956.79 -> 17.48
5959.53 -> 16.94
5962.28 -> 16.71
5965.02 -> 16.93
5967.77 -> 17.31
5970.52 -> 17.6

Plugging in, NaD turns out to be 3.6 angstrom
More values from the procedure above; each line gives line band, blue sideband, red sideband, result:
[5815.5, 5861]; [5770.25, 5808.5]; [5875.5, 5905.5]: -3.5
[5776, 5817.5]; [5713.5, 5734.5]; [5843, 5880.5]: 1.5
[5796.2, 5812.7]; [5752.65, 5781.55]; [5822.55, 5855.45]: 0.0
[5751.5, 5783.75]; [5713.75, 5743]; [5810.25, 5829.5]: 2.0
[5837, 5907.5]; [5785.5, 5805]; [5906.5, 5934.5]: 1.4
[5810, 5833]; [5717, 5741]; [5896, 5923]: -0.4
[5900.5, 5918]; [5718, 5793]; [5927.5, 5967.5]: 0.5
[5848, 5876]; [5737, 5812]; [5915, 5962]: -0.3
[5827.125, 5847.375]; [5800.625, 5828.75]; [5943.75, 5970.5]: 0.1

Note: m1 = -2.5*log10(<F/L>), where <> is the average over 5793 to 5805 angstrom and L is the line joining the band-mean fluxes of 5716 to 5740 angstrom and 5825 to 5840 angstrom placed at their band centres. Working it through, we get 0.095 mag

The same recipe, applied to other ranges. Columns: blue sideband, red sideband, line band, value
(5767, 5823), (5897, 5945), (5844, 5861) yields -0.012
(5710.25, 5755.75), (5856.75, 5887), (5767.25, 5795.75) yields 0.063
